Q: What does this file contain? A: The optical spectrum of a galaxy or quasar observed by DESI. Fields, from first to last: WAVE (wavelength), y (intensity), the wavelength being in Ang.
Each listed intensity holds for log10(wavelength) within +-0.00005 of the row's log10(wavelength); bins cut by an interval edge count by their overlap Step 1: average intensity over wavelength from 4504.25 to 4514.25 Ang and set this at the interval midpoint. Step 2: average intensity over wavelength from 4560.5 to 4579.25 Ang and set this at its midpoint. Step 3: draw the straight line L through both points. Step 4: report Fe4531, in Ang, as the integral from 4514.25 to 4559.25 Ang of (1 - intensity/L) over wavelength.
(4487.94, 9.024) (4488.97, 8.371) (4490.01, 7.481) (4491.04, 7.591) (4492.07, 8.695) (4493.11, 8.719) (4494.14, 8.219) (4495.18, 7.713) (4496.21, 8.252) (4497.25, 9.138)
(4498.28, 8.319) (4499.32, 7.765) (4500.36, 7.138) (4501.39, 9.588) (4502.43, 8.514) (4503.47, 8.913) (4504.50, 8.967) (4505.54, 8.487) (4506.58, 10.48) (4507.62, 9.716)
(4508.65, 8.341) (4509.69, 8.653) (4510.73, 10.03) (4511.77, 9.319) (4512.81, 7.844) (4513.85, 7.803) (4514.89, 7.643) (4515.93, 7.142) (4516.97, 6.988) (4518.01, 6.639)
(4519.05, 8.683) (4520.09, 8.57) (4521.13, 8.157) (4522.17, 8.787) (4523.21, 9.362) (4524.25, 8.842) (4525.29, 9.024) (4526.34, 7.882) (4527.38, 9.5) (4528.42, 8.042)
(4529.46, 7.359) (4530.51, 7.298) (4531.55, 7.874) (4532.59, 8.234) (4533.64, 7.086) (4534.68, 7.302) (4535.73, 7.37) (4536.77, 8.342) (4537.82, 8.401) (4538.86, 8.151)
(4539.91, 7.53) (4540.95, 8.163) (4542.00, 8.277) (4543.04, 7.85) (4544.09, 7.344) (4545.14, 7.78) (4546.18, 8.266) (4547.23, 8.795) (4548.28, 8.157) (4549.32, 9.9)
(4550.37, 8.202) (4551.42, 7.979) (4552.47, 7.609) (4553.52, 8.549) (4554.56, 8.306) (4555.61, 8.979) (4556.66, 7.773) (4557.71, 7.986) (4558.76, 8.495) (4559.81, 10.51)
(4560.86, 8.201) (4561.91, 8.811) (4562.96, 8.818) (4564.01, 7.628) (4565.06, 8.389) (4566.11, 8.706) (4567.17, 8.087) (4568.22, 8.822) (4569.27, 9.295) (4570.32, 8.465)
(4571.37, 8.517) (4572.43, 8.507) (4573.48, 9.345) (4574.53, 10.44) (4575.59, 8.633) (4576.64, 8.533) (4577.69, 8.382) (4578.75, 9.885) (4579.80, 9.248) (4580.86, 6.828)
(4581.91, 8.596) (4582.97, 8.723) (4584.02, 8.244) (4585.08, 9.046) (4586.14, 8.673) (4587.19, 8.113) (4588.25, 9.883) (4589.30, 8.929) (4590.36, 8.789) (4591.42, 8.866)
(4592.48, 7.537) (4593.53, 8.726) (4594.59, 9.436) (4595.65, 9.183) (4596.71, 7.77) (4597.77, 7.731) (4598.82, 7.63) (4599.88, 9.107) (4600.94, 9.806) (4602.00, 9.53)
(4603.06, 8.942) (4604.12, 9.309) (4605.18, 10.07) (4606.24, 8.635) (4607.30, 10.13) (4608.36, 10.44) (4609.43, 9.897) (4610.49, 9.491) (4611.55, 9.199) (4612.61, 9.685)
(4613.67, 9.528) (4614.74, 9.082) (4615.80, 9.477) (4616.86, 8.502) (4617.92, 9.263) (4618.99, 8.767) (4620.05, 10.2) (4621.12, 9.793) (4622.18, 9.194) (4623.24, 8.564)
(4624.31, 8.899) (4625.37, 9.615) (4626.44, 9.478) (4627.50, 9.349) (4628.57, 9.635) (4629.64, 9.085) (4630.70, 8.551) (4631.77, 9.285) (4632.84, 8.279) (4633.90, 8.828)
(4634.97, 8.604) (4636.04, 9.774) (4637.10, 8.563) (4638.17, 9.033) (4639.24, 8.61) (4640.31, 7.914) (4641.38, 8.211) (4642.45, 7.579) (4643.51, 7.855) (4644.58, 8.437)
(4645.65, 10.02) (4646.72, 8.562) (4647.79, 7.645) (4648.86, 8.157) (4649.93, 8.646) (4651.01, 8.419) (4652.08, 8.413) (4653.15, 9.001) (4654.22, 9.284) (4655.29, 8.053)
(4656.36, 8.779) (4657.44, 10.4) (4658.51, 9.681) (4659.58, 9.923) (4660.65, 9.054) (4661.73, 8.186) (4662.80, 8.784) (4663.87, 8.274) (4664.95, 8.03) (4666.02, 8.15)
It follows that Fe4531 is 3.88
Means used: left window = 8.97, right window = 8.75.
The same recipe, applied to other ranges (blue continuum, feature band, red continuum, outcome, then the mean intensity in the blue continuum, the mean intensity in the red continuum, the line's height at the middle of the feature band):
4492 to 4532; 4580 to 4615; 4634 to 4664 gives -1.4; 8.42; 8.72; 8.61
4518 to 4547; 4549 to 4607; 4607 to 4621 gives 1.1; 8.11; 9.5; 8.89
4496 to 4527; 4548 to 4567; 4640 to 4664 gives 0.1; 8.51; 8.68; 8.56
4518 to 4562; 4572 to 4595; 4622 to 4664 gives -0.8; 8.26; 8.82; 8.49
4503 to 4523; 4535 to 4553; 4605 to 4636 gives 1.3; 8.5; 9.29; 8.73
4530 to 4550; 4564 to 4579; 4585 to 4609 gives -0.4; 8.01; 8.97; 8.54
